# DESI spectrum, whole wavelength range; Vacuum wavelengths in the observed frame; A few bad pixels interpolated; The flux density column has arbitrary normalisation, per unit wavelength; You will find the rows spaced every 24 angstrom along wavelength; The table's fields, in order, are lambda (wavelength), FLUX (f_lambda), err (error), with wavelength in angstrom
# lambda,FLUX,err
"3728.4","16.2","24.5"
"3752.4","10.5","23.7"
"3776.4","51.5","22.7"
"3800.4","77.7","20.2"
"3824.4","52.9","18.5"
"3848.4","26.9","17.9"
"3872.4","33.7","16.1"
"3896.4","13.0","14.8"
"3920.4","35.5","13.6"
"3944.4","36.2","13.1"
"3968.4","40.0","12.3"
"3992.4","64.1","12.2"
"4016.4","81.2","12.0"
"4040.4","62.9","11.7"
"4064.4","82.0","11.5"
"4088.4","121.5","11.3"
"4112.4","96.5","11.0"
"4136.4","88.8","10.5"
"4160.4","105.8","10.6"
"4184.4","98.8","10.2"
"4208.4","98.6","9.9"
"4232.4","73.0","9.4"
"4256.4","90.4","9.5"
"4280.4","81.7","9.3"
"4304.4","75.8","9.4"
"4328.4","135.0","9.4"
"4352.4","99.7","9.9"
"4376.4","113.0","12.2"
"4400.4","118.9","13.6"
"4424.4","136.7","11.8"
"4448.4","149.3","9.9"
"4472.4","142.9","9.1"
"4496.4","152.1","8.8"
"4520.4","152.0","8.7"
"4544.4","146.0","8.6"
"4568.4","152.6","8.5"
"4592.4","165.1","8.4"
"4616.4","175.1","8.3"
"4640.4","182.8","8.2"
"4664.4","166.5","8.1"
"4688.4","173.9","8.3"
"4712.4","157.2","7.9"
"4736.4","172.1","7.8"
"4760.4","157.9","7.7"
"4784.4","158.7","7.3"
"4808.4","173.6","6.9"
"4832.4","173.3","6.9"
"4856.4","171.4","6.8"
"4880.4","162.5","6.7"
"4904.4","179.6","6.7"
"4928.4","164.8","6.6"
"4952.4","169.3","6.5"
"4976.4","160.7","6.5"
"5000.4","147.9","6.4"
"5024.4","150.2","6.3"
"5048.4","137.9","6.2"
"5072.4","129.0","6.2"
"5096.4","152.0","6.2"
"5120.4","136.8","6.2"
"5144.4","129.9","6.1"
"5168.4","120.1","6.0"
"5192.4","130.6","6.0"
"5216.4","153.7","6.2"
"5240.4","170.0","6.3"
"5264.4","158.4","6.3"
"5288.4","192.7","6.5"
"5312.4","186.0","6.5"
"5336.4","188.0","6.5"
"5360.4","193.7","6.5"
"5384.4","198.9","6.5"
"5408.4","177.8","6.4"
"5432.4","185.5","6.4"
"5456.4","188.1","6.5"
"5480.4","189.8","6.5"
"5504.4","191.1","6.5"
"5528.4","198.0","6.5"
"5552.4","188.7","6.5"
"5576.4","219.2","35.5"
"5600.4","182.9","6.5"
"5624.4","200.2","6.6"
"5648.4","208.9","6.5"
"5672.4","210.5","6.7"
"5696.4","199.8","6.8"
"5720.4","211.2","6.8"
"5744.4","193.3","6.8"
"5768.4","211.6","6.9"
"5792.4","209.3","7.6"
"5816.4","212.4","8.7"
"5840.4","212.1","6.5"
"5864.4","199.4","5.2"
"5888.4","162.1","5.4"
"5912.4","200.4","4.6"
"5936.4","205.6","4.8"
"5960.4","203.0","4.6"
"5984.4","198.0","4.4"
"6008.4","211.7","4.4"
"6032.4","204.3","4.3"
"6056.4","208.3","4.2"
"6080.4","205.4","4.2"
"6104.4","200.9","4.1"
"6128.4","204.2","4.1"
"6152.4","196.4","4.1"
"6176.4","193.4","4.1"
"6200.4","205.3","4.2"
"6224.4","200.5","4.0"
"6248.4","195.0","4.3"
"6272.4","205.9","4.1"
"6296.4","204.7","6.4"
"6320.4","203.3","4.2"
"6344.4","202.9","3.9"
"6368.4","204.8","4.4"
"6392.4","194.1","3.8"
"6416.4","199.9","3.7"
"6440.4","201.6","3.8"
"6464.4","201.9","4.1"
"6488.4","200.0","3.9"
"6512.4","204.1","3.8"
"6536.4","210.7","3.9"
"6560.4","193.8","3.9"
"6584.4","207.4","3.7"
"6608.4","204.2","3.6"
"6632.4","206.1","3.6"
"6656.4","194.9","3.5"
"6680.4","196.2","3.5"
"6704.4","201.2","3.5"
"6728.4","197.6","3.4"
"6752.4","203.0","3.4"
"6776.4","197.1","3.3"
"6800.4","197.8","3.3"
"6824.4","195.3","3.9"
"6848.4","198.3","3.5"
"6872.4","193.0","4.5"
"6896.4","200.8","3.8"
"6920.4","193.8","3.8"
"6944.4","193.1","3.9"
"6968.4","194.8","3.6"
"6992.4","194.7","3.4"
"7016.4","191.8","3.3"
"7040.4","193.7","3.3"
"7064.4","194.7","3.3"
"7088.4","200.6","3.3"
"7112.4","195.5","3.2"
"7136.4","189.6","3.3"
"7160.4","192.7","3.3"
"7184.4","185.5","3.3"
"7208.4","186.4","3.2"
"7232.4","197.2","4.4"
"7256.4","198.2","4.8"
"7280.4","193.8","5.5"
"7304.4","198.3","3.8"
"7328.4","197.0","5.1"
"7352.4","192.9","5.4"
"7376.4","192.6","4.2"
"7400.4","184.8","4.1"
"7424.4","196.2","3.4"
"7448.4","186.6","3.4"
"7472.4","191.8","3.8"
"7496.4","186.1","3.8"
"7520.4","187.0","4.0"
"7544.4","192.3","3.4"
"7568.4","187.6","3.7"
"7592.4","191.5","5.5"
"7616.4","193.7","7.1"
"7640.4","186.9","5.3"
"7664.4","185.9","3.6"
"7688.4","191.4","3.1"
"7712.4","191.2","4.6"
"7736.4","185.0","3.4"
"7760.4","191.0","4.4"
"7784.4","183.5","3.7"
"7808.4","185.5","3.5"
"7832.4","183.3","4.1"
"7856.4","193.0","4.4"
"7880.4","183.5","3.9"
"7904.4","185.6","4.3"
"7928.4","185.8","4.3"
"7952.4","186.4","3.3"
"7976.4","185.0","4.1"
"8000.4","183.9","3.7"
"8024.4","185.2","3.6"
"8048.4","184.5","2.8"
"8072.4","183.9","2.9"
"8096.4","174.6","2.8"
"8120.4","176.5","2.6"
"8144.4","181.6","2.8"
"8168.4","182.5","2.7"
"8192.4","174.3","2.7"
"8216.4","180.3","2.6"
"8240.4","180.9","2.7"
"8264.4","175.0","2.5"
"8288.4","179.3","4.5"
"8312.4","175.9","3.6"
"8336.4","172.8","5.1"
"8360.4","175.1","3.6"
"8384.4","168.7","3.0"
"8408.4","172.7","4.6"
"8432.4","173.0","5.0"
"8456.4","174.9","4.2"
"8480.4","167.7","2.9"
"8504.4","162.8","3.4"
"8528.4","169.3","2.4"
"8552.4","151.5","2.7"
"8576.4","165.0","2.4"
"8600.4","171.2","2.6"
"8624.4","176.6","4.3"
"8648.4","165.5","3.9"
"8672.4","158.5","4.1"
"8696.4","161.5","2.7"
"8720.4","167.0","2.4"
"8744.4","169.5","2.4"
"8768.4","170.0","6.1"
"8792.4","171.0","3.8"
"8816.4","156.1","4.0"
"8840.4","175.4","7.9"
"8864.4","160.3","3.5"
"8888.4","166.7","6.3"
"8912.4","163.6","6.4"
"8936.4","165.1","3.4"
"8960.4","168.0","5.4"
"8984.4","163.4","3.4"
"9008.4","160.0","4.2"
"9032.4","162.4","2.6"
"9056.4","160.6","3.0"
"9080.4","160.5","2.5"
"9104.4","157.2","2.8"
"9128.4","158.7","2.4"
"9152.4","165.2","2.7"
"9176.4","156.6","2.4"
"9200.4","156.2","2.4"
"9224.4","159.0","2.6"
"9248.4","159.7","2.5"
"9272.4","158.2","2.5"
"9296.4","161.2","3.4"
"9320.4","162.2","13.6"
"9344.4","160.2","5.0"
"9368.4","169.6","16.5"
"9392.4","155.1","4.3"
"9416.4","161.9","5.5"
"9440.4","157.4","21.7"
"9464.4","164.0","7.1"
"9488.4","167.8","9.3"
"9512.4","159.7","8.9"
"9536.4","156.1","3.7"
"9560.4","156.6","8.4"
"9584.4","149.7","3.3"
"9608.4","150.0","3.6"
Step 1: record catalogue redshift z 0.00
